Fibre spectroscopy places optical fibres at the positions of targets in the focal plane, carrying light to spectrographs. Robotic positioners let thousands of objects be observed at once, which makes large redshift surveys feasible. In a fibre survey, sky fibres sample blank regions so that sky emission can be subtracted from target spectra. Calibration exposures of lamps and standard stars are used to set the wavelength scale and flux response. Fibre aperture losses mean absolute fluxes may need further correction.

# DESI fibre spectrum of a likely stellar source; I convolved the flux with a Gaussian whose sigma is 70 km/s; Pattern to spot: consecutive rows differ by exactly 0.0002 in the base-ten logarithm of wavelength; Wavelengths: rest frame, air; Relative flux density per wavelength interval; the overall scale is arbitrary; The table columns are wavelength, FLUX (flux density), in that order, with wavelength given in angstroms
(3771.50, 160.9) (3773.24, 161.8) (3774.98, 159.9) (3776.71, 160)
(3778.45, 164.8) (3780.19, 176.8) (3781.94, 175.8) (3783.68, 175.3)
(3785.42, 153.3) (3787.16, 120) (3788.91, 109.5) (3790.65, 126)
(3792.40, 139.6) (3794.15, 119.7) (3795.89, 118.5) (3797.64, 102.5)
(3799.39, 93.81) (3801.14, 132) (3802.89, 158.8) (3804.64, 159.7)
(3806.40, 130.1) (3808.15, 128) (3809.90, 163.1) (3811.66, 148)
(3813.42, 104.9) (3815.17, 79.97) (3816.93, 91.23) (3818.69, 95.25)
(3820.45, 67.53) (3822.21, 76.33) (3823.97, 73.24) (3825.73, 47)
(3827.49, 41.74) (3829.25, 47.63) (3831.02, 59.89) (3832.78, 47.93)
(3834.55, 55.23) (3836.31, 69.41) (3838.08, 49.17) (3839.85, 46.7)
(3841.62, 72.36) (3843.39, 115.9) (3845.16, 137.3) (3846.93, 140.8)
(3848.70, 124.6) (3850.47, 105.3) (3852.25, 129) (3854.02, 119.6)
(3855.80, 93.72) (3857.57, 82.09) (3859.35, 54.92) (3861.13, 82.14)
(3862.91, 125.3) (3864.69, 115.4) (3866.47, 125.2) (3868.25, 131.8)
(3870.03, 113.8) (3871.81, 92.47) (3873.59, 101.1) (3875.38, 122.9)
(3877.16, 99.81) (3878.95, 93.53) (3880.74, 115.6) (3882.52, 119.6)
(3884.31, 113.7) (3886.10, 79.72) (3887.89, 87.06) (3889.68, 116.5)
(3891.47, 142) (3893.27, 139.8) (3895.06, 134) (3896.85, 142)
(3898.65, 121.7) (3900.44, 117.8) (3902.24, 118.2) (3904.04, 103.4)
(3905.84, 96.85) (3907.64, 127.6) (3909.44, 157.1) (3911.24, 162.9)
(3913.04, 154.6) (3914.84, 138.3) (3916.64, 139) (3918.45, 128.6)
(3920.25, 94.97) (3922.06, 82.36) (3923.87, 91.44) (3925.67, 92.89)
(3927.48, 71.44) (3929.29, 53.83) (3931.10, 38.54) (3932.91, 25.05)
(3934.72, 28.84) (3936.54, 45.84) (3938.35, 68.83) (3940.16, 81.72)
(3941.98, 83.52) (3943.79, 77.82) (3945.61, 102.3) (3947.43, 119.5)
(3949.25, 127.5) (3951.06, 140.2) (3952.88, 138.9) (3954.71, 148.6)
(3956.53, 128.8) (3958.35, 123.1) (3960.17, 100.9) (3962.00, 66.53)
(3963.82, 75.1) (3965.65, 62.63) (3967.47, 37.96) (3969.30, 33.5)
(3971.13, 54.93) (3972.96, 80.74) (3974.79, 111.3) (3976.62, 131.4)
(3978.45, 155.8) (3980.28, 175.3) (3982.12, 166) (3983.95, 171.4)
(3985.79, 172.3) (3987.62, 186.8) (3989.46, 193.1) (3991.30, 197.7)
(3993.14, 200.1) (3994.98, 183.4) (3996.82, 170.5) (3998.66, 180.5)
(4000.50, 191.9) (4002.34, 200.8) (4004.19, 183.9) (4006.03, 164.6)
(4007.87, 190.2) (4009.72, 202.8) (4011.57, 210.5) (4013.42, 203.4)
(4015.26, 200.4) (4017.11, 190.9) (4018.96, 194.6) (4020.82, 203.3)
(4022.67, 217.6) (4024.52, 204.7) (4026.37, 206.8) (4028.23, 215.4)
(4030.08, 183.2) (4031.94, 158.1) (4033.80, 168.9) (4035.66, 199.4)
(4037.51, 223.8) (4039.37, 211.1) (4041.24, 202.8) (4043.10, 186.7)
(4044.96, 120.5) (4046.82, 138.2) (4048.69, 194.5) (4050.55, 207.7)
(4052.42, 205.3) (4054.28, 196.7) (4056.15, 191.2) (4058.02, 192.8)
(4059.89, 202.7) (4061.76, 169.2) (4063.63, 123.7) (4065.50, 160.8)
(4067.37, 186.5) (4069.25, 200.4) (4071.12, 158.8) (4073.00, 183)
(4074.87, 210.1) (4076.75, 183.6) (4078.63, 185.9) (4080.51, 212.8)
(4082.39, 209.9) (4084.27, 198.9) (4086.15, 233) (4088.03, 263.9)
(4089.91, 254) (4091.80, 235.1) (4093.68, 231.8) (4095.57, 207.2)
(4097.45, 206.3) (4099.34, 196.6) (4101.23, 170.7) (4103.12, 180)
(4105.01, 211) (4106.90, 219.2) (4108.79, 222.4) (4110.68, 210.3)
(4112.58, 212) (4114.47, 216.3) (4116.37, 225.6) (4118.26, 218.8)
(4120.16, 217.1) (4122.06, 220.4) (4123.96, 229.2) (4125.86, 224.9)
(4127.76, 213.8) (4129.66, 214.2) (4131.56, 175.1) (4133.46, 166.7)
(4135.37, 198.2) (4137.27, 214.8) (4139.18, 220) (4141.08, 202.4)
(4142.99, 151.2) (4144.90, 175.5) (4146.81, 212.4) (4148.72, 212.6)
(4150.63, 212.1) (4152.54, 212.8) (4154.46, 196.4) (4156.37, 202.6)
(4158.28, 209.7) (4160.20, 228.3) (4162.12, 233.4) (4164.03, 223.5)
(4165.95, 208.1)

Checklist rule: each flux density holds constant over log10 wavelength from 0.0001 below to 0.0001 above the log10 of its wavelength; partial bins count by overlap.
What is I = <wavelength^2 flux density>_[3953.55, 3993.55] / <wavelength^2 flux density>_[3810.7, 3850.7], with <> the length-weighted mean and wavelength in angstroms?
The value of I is 1.6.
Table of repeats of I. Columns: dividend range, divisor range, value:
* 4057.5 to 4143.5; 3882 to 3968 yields 2.15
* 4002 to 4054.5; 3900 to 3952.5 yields 2.04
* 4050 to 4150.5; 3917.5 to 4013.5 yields 1.75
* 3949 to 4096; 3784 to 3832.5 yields 1.83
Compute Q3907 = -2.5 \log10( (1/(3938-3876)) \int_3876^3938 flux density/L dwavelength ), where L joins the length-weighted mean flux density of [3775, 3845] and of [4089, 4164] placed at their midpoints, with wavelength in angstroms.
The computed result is 0.30 mag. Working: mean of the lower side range 108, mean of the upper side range 209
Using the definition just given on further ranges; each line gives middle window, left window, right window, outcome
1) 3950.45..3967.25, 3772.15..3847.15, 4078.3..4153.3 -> 0.44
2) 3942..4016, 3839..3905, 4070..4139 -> 0.10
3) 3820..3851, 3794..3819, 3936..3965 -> 0.47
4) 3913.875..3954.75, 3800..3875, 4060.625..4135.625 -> 0.45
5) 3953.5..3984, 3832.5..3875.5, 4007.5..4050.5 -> 0.45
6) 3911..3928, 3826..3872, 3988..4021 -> 0.18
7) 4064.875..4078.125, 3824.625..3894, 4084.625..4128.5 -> 0.10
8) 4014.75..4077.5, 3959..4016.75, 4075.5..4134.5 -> -0.05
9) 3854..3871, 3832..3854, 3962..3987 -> -0.09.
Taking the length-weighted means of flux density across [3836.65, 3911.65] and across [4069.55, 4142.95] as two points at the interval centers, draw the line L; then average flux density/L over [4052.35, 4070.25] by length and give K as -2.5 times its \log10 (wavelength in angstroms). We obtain 0.04 mag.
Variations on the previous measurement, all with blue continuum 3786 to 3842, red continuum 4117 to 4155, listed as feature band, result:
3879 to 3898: 0.034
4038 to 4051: -0.041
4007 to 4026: -0.223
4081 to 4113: -0.128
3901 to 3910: 0.073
